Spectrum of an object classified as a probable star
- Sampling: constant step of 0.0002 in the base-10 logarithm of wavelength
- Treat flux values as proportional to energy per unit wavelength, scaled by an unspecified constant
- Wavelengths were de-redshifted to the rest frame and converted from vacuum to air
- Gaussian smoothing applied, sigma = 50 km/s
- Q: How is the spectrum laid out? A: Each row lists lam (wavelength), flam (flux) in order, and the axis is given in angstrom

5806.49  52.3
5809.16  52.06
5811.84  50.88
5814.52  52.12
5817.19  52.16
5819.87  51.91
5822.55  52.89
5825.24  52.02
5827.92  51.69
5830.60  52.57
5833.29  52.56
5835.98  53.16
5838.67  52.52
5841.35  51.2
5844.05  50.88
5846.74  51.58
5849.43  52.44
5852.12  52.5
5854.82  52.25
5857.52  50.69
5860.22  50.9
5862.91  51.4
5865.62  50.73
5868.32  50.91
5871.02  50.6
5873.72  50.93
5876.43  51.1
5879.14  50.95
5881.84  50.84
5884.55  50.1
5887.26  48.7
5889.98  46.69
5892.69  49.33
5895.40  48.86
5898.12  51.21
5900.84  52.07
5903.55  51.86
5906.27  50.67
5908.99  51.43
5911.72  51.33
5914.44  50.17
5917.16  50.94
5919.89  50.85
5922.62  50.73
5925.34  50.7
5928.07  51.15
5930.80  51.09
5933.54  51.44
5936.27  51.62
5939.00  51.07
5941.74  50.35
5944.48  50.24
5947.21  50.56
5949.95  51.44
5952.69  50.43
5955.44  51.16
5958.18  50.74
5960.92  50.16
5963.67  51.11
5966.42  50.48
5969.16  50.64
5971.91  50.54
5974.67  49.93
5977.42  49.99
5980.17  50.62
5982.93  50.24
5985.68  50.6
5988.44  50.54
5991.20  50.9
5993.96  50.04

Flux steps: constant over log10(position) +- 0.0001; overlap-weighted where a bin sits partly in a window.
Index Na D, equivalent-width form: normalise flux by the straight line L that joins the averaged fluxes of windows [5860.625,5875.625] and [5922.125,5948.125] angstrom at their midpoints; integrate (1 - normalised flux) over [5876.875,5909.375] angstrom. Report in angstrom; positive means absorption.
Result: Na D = 0.46 angstrom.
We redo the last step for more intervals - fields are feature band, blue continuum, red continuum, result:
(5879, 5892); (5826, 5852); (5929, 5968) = 0.6 angstrom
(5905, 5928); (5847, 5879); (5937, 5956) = 0.0 angstrom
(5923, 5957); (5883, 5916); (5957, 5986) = -0.4 angstrom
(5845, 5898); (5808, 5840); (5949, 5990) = 1.1 angstrom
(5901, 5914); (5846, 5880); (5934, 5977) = -0.1 angstrom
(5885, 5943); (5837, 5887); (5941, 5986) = 0.3 angstrom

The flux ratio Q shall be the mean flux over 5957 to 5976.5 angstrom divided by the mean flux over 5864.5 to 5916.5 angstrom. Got 1.0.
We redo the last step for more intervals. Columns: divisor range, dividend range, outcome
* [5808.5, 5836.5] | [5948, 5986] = 0.97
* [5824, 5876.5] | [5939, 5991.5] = 0.98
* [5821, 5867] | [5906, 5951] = 0.98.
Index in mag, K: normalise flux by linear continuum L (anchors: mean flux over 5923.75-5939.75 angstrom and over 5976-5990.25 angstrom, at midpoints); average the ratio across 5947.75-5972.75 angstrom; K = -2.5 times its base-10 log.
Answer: 0.00 mag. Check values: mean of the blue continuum 51.2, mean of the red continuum 50.4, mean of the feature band 50.7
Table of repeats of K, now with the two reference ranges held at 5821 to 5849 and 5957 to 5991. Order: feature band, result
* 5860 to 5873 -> 0.02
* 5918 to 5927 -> 0.01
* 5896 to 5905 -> 0.00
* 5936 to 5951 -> 0.00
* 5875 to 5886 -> 0.02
